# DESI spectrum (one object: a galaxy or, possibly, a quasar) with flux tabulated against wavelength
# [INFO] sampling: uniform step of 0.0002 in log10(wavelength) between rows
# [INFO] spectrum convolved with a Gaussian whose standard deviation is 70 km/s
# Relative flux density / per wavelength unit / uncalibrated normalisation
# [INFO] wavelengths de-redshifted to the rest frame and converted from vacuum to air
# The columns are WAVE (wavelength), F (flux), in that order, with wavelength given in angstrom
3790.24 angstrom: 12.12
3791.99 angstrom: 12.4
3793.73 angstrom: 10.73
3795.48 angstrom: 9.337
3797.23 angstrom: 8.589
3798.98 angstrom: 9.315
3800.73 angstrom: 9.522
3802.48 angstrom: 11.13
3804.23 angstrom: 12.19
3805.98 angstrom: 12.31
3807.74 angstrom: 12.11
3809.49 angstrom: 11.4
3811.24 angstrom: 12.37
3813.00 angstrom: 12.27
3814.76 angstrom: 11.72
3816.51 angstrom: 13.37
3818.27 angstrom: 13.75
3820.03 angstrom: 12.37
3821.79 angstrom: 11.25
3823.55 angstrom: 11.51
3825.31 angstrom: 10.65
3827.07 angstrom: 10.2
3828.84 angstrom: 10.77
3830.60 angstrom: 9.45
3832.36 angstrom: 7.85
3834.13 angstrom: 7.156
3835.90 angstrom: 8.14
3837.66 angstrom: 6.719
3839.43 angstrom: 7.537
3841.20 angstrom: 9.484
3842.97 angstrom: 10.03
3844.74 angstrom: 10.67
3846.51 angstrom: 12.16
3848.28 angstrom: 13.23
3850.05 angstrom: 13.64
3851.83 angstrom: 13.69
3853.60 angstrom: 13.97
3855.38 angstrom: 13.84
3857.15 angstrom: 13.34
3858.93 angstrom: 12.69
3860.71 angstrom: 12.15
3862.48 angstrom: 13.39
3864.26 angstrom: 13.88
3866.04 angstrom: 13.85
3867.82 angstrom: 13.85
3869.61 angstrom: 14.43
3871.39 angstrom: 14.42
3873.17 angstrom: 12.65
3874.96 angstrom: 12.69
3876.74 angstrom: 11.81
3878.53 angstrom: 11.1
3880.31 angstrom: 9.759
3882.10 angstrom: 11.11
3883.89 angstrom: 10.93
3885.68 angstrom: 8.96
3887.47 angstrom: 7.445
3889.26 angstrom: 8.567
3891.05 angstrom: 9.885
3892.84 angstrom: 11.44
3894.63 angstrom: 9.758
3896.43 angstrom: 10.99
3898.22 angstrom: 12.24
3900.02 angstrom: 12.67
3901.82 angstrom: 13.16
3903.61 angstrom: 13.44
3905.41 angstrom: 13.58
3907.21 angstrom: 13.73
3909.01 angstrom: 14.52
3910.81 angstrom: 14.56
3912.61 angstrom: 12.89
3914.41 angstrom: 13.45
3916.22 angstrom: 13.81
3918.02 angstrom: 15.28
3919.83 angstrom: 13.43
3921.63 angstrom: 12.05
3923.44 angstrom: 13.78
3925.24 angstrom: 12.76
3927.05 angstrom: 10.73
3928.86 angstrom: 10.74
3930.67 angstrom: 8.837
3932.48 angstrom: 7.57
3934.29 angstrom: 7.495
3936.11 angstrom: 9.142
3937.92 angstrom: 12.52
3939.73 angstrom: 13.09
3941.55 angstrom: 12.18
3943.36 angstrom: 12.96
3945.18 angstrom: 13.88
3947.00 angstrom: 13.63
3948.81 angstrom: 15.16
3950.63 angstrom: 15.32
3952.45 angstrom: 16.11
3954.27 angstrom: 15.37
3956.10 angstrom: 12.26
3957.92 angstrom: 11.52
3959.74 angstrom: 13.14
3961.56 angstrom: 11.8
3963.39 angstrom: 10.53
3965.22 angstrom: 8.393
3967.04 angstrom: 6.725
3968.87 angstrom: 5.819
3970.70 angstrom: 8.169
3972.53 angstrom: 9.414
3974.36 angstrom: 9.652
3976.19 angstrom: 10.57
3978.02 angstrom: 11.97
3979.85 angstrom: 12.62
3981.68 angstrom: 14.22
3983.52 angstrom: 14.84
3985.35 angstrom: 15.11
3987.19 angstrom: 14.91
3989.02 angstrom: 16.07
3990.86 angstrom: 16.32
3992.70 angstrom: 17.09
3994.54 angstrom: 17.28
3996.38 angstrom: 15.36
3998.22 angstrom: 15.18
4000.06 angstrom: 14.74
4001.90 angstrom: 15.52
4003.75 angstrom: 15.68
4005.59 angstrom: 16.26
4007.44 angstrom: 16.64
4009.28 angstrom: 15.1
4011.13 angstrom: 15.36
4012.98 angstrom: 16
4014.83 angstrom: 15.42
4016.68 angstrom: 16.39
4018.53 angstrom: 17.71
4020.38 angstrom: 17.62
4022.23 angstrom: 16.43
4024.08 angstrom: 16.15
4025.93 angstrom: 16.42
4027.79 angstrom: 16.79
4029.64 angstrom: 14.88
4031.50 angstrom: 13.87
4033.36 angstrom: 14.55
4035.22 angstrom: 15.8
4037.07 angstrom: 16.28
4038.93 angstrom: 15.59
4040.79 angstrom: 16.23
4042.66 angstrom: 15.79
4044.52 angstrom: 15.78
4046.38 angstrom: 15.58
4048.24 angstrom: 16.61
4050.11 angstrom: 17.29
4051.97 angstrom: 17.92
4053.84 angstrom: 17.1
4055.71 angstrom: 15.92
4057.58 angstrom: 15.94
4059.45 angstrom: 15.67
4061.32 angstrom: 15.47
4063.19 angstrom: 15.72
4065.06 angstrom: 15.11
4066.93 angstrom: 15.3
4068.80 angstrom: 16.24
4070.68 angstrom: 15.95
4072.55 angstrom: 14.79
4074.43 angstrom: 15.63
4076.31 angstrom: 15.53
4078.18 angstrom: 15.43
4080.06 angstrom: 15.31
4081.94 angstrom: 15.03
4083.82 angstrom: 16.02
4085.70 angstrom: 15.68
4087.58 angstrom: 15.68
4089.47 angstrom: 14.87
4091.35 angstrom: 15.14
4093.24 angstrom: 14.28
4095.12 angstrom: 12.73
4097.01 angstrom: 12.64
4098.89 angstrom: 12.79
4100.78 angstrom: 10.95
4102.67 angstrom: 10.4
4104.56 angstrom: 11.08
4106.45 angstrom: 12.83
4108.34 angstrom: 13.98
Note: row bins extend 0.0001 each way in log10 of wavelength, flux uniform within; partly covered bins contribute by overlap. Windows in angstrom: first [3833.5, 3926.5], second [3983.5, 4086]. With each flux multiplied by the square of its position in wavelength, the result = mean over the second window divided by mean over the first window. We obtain 1.4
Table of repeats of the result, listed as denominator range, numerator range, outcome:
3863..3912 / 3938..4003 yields 1.13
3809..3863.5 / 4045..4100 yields 1.53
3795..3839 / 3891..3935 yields 1.21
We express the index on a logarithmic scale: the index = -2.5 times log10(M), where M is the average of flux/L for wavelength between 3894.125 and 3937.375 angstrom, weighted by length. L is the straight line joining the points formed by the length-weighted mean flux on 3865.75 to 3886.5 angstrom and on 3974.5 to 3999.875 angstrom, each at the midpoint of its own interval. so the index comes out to 0.07 mag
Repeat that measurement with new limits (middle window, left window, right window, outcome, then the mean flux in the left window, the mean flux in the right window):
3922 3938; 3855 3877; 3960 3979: 0.063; 13.3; 9.45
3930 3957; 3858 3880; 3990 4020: 0.183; 13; 16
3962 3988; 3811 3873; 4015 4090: 0.299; 11.7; 15.9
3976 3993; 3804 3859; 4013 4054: 0.041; 11.3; 16.2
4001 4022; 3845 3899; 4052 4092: -0.113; 12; 15.7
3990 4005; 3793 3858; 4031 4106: -0.147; 11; 15.1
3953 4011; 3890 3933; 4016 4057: 0.106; 12.3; 16.2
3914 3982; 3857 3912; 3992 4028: 0.203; 12.1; 16.1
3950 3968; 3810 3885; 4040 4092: 0.144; 11.7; 15.8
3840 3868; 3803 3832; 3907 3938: -0.078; 11.7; 12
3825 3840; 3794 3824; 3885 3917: 0.313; 11.4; 12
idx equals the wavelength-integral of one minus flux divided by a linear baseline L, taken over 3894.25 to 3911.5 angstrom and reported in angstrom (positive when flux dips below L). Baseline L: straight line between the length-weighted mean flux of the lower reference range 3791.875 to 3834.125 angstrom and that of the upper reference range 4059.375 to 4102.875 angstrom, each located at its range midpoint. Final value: -1.0 angstrom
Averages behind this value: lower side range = 11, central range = 12.9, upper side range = 14.7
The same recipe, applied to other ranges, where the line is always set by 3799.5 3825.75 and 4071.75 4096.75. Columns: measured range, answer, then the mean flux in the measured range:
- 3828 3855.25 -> 4.0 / 10.4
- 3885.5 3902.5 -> 3.0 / 10.5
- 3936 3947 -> 0.6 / 12.6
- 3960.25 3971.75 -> 4.1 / 8.74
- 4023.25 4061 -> -3.8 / 16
